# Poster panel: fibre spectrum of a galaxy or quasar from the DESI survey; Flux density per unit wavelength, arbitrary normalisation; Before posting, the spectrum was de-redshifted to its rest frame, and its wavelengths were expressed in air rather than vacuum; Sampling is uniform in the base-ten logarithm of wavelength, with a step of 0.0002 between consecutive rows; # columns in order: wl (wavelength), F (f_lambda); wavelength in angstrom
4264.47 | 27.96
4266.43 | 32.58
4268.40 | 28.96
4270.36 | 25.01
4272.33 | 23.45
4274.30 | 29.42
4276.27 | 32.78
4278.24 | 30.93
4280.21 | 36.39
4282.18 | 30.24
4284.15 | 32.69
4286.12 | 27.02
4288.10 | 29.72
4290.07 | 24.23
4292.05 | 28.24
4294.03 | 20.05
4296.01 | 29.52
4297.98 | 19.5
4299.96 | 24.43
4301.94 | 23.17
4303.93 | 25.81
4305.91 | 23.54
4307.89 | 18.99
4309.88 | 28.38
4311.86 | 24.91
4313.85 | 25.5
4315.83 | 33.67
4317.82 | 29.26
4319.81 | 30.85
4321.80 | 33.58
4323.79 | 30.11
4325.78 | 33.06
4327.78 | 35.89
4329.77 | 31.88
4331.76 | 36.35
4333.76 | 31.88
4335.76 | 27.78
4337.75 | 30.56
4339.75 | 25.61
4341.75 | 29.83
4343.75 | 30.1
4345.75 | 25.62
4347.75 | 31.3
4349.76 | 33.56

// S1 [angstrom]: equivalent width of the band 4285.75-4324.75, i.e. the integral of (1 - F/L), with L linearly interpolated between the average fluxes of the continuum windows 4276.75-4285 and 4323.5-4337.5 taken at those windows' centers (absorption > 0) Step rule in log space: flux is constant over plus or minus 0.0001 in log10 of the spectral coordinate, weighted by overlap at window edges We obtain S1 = 7.2 angstrom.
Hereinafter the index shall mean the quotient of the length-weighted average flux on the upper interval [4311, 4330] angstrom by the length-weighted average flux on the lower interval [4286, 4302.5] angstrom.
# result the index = 1.2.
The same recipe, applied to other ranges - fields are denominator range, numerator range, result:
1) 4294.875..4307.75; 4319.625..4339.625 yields 1.34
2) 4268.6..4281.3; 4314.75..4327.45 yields 1.08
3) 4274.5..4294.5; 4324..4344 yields 1.06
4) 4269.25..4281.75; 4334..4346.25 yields 0.96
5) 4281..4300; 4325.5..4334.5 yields 1.27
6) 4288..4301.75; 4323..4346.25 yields 1.25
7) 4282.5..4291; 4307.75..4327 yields 1.03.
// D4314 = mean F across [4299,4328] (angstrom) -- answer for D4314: 27.9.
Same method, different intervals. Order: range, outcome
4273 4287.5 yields 31.1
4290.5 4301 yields 24.3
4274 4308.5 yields 27.1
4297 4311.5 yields 23.5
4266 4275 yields 27.5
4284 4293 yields 28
